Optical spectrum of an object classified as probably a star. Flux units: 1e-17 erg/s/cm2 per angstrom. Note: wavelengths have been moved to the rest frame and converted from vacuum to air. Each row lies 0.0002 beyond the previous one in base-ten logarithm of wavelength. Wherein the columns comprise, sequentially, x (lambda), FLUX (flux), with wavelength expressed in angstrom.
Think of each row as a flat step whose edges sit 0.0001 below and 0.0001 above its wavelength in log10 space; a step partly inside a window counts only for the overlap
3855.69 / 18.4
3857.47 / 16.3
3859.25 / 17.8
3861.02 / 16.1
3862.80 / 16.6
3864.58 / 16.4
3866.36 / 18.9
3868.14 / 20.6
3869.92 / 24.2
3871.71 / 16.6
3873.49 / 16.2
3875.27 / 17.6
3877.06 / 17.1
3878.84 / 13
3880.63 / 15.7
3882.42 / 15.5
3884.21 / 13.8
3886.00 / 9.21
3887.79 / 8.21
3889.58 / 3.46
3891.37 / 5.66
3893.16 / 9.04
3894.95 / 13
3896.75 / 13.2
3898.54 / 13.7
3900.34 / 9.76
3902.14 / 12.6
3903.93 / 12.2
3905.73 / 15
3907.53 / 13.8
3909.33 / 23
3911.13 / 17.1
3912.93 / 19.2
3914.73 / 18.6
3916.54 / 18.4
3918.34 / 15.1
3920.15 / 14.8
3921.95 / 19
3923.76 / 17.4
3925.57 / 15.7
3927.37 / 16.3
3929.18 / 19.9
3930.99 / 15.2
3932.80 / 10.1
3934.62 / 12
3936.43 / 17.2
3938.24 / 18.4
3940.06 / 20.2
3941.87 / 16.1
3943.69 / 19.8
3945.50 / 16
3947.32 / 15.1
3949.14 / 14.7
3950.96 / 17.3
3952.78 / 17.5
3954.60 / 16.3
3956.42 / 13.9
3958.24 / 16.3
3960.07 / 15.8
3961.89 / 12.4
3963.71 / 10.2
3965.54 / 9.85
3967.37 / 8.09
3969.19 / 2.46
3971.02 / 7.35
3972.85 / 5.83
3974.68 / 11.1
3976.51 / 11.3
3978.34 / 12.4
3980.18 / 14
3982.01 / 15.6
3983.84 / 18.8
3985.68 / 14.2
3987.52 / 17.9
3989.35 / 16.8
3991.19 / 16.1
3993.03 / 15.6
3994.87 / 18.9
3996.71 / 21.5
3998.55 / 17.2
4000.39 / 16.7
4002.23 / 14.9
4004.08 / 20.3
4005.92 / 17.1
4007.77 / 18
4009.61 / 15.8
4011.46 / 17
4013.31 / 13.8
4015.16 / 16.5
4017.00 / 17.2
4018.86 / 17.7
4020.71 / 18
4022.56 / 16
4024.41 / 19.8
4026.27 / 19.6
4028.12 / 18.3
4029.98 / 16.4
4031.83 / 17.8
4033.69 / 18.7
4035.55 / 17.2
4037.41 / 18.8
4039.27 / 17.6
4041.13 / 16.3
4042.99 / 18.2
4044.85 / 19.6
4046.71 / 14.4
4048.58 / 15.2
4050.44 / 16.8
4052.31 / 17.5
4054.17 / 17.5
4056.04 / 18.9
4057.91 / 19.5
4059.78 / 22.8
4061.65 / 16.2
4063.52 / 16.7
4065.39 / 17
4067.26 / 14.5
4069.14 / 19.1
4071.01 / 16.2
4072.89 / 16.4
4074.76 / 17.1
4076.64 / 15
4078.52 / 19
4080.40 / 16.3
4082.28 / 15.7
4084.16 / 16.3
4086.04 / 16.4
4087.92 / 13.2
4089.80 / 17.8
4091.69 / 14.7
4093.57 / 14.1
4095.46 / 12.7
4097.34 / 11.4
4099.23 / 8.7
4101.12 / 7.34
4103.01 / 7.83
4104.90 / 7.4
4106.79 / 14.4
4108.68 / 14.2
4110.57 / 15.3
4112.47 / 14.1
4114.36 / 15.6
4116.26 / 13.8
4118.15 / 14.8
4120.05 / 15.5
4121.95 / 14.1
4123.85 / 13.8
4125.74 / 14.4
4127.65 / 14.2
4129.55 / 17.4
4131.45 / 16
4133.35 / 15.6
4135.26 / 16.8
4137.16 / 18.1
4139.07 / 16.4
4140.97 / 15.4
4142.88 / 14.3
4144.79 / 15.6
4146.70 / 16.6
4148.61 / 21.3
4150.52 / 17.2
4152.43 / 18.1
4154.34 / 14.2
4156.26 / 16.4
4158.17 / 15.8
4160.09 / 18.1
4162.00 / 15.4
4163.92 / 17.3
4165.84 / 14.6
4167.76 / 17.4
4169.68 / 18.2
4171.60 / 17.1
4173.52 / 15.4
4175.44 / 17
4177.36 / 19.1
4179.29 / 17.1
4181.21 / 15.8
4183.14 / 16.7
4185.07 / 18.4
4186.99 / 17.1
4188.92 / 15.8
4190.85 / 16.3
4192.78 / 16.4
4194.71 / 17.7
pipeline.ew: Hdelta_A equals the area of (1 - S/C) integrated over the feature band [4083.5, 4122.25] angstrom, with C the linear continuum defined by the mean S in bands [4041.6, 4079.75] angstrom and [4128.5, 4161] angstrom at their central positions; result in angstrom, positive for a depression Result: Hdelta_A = 8.5 angstrom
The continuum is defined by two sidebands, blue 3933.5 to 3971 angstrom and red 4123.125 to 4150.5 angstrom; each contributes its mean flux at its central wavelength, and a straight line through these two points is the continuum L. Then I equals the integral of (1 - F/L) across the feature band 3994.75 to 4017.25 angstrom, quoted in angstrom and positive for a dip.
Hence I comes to -3.7 angstrom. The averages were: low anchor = 14.3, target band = 17.3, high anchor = 16.2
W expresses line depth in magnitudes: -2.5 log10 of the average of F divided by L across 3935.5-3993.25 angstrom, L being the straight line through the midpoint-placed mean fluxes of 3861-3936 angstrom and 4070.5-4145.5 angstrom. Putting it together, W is 0.05 mag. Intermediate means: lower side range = 15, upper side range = 14.6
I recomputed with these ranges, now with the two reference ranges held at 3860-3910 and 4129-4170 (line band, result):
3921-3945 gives -3.3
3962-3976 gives 6.3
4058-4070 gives -1.5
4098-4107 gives 4.1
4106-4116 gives 1.0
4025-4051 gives -3.2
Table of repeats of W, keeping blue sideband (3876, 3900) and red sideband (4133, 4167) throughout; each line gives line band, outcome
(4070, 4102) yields 0.05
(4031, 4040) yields -0.25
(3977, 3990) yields -0.16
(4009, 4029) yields -0.22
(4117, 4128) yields 0.11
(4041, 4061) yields -0.22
